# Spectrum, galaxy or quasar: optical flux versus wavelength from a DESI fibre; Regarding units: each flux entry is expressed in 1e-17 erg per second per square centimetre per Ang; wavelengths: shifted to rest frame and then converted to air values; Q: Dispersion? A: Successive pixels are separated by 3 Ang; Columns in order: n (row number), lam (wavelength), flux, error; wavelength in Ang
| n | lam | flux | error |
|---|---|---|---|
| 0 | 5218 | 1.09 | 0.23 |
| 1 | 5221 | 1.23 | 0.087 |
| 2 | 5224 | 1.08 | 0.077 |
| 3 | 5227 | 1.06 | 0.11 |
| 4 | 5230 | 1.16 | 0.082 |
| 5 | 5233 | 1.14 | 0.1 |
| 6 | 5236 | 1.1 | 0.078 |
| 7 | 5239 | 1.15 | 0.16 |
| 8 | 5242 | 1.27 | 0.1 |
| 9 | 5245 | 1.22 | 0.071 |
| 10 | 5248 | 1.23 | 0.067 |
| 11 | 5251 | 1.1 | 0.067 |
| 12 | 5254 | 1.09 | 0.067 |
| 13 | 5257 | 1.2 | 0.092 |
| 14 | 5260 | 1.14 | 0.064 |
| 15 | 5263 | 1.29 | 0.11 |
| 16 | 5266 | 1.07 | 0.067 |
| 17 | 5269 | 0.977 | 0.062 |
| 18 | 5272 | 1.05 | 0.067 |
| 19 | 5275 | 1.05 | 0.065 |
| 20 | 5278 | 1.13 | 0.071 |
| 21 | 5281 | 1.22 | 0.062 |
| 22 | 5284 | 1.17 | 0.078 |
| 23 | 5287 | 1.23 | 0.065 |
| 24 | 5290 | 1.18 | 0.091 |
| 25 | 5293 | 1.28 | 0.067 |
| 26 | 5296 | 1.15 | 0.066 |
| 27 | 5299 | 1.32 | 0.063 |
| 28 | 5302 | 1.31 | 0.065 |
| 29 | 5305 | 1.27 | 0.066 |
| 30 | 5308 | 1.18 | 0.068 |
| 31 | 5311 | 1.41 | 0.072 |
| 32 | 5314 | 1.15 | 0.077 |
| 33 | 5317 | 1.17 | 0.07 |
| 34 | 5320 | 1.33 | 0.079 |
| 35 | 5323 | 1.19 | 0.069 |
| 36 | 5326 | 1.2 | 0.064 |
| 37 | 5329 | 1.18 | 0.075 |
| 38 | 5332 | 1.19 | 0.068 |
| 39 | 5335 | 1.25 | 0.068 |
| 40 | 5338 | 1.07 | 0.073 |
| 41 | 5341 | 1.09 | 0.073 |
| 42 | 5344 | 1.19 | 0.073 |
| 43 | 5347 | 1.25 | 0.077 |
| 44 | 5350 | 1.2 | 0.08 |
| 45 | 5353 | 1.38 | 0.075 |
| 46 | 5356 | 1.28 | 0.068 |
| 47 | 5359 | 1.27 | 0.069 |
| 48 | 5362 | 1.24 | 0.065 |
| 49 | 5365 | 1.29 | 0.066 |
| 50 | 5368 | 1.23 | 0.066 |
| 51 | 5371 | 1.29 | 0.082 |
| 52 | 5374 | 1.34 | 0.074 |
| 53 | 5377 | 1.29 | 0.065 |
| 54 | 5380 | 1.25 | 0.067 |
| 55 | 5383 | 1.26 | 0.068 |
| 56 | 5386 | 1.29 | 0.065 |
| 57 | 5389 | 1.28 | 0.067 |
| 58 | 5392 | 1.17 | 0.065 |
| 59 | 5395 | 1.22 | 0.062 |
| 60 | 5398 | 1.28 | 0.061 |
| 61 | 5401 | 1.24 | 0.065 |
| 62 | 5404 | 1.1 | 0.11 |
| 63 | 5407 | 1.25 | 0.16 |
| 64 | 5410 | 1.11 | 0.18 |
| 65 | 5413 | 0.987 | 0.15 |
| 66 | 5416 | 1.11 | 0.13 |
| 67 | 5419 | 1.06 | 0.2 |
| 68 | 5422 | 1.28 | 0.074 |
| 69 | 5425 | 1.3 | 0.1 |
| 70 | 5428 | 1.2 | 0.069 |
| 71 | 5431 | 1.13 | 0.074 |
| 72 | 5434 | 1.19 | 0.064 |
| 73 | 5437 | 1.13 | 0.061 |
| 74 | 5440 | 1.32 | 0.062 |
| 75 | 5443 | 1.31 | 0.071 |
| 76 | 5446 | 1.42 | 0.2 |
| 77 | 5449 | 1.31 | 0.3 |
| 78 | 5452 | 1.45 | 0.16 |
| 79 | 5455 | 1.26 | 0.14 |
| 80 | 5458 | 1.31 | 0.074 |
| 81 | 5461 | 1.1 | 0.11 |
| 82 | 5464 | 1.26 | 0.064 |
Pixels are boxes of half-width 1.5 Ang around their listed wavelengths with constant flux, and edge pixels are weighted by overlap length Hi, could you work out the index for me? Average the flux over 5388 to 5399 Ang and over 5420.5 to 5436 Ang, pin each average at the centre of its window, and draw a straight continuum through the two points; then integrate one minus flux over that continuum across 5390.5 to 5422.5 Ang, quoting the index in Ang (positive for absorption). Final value 1.7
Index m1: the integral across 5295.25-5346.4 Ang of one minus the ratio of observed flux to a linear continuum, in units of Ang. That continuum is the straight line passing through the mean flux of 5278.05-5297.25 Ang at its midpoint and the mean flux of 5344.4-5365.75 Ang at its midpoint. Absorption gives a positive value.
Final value 0.7 Ang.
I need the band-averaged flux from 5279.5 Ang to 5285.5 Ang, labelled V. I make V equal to 1.2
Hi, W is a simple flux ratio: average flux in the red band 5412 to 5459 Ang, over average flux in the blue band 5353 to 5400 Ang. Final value 0.98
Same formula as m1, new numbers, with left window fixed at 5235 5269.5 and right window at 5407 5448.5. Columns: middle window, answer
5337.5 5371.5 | -1.48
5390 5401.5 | -0.34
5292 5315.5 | -1.75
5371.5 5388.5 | -1.38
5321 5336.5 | -0.38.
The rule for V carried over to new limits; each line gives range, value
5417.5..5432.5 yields 1.19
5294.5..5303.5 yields 1.26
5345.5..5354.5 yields 1.28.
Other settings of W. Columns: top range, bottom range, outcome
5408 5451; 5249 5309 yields 1.03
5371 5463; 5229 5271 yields 1.07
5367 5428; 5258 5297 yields 1.06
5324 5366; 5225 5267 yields 1.05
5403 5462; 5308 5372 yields 0.99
